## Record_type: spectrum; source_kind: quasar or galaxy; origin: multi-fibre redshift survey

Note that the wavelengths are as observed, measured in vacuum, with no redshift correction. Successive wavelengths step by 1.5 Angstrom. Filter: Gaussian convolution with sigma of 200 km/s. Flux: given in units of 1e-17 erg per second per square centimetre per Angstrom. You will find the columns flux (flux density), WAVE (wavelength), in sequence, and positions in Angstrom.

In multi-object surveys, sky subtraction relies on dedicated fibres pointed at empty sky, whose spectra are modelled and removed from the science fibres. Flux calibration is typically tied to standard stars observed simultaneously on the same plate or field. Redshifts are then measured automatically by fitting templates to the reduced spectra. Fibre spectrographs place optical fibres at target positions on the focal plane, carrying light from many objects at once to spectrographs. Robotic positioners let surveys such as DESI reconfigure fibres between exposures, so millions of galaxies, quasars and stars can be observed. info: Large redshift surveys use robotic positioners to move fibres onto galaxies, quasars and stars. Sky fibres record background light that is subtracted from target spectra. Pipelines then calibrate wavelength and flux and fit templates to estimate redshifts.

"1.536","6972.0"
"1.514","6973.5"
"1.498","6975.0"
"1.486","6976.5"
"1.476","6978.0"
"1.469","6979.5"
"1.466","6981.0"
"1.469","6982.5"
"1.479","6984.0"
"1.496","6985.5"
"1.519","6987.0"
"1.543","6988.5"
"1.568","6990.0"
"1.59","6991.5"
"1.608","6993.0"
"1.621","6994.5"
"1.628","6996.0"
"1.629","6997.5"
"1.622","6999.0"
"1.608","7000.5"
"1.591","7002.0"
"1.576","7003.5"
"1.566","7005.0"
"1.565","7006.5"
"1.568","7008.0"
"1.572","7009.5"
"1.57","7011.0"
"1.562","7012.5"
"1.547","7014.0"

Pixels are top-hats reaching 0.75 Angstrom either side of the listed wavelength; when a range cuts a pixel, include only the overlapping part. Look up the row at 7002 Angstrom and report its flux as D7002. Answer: 1.591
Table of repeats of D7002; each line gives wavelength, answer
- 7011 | 1.57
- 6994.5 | 1.621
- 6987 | 1.519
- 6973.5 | 1.514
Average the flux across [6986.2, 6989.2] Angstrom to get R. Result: 1.53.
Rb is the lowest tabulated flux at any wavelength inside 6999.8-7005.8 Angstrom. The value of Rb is 1.566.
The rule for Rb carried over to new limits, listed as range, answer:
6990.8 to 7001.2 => 1.59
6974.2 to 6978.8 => 1.476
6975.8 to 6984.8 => 1.466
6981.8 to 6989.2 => 1.469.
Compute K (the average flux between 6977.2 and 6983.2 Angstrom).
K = 1.47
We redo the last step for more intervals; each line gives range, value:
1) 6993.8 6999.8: 1.62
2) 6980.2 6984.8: 1.47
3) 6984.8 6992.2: 1.54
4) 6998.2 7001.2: 1.62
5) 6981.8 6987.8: 1.49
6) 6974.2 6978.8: 1.49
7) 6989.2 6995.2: 1.6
